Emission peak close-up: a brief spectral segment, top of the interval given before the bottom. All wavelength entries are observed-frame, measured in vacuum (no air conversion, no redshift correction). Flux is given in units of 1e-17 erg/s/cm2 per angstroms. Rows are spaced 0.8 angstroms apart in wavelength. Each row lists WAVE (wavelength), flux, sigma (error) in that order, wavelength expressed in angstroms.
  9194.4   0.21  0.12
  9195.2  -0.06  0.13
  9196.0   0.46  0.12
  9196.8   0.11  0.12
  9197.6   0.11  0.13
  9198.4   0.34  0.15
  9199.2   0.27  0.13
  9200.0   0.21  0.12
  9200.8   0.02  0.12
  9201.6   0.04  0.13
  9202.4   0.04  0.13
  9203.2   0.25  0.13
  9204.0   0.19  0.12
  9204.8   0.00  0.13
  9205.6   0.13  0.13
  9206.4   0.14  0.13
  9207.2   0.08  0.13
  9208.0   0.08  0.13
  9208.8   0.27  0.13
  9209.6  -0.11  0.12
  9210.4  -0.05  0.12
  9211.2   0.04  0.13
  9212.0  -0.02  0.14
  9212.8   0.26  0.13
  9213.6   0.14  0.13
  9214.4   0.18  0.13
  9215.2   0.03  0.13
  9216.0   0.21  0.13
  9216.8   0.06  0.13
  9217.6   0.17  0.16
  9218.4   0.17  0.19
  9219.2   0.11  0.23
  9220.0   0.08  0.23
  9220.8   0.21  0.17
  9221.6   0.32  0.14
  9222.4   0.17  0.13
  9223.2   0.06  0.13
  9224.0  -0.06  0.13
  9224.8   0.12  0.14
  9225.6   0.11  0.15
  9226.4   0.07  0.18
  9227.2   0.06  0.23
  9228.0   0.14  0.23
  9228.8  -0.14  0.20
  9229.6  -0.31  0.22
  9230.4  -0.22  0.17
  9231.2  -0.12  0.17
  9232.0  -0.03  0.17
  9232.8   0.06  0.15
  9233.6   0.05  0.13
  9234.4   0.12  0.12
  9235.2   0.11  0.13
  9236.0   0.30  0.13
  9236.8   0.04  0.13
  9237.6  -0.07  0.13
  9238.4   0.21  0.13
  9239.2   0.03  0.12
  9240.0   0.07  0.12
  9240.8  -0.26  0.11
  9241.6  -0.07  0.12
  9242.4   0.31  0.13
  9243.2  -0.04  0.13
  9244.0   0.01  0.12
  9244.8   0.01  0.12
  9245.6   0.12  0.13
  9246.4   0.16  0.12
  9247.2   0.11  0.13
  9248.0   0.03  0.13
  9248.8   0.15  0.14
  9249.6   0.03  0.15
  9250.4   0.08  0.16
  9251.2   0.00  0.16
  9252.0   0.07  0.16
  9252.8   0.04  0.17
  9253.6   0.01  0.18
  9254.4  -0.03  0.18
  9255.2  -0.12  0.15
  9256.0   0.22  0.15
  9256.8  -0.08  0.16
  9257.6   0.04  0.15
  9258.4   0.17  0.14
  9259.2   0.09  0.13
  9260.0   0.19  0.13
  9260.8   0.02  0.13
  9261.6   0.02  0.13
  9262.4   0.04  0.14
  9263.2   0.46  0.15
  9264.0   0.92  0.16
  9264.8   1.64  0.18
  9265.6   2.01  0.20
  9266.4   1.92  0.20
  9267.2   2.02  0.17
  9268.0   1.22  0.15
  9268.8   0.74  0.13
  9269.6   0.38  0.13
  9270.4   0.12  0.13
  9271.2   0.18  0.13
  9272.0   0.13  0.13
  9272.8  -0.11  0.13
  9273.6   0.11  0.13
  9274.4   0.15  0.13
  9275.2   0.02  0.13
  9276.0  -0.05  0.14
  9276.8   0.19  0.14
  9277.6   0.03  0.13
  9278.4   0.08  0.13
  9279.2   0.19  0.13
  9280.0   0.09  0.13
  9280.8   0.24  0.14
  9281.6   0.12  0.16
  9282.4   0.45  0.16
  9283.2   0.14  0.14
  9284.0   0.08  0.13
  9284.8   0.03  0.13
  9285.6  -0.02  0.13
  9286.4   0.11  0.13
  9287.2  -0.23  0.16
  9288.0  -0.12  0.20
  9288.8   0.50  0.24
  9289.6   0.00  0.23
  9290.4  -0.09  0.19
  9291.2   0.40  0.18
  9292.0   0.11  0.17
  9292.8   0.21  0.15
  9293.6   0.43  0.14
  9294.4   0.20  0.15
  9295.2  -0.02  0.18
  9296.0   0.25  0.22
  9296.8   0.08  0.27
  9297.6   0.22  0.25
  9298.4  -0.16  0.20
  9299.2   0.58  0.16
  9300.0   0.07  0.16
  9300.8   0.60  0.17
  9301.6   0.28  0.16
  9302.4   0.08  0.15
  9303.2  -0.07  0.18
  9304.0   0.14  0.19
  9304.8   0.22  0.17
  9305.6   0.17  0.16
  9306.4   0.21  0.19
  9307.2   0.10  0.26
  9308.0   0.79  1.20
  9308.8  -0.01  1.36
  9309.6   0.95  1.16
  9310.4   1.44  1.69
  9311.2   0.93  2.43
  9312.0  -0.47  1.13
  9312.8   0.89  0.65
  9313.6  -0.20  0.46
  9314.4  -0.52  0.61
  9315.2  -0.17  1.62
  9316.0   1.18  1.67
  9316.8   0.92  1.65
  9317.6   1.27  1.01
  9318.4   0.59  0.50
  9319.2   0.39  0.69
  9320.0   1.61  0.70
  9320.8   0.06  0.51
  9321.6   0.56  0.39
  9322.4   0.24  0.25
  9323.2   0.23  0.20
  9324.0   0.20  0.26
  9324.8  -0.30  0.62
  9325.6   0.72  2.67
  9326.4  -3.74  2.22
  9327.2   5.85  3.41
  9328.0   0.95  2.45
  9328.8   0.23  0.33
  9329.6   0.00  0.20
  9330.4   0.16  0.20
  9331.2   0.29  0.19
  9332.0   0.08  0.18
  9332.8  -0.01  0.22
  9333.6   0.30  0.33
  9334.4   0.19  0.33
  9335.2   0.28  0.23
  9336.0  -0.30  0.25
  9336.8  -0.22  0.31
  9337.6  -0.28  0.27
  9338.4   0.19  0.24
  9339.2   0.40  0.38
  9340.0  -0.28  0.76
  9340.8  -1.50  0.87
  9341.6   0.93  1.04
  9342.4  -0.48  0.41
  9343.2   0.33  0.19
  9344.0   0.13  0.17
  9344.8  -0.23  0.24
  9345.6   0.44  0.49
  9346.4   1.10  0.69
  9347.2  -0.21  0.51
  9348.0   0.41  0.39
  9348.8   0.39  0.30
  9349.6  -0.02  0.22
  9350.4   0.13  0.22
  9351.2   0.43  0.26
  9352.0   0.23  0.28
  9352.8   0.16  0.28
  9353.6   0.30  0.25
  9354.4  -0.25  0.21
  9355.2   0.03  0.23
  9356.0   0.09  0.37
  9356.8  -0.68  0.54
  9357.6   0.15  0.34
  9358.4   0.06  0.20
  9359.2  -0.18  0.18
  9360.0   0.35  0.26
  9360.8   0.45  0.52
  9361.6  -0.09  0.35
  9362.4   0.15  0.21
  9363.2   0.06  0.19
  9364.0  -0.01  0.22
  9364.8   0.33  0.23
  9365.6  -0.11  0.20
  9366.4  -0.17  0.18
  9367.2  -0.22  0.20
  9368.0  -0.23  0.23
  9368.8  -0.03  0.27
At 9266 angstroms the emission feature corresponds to [O III]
